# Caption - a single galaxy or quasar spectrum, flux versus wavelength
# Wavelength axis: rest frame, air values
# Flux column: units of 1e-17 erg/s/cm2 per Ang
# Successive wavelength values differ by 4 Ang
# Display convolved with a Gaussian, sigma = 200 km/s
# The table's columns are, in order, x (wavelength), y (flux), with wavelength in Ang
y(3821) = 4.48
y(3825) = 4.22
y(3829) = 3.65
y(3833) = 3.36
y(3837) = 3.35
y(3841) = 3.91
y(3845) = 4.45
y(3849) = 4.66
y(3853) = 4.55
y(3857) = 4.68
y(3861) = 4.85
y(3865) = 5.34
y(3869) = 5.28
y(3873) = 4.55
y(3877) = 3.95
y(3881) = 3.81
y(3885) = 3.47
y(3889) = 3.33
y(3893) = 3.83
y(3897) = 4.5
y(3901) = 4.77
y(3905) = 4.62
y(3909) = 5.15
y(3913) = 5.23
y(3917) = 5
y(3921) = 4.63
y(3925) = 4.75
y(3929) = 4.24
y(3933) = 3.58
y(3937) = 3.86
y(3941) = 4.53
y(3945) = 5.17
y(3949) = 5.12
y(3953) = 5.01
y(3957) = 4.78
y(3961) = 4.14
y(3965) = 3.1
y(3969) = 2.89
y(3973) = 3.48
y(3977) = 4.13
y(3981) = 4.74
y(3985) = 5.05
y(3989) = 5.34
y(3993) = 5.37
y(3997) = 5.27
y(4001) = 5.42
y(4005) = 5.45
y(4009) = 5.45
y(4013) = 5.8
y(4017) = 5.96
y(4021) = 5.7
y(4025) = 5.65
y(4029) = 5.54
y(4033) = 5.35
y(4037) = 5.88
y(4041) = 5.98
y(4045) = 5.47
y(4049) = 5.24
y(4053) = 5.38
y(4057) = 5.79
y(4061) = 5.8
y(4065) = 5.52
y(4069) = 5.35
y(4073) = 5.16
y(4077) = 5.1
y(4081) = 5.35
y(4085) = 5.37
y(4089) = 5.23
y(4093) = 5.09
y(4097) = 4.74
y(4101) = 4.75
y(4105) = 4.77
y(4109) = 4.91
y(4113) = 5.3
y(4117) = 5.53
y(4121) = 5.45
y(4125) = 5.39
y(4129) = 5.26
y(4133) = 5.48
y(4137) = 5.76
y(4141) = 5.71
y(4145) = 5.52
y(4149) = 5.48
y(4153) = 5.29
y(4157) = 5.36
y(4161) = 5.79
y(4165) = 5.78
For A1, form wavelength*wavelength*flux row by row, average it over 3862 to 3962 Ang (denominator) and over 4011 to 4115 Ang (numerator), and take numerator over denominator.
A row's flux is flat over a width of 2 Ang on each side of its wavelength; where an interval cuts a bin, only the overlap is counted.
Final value 1.3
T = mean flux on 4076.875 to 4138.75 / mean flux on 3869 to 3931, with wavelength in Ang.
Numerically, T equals 1.18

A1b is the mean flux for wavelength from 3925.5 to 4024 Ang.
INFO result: 4.74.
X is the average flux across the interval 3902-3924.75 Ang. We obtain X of 4.91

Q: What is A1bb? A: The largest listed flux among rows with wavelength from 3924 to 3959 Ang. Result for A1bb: 5.17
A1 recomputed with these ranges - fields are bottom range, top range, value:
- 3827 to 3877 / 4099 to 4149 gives 1.40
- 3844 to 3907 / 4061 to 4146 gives 1.34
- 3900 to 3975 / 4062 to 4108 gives 1.25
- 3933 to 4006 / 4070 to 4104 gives 1.18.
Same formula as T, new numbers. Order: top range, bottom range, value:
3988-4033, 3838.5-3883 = 1.22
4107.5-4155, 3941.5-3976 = 1.29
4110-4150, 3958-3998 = 1.26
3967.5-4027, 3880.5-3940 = 1.17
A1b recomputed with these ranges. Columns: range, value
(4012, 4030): 5.74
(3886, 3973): 4.36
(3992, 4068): 5.58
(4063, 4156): 5.28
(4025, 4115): 5.33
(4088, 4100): 4.98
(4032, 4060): 5.6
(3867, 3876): 4.81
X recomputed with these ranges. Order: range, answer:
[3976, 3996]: 4.98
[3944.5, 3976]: 4.16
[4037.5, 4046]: 5.78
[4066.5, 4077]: 5.24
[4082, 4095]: 5.24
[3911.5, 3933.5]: 4.62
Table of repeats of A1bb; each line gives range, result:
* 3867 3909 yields 5.28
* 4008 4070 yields 5.98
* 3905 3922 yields 5.23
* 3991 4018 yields 5.96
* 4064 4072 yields 5.52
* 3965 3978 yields 4.13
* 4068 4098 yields 5.37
